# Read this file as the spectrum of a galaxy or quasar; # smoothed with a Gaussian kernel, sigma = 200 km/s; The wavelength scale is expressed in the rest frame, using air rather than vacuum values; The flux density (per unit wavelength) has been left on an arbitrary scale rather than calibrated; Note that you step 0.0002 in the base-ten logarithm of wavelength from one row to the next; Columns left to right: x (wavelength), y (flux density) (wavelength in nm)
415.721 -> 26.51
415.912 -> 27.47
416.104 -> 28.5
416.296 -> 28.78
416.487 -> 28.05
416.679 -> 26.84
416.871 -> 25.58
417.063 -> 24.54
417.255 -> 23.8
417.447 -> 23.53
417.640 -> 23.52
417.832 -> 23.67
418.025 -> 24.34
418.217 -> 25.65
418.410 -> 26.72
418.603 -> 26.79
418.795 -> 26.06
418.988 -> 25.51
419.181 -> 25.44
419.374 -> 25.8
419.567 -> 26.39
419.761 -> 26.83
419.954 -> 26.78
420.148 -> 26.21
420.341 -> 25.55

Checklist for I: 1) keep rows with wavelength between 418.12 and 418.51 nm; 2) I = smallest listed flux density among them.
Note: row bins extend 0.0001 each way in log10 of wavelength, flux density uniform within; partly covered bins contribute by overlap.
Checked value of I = 25.65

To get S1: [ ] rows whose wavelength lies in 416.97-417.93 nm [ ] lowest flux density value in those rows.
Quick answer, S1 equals 23.52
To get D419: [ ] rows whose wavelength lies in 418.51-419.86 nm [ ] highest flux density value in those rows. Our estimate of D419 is 26.83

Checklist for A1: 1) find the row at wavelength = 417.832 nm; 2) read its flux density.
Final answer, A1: 23.67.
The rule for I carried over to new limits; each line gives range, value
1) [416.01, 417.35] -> 23.8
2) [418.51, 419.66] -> 25.44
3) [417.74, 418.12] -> 23.67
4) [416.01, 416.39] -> 28.5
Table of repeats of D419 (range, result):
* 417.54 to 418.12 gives 24.34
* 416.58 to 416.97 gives 26.84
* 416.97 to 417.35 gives 24.54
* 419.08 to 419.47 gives 25.8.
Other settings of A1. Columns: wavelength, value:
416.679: 26.84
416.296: 28.78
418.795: 26.06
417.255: 23.8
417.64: 23.52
